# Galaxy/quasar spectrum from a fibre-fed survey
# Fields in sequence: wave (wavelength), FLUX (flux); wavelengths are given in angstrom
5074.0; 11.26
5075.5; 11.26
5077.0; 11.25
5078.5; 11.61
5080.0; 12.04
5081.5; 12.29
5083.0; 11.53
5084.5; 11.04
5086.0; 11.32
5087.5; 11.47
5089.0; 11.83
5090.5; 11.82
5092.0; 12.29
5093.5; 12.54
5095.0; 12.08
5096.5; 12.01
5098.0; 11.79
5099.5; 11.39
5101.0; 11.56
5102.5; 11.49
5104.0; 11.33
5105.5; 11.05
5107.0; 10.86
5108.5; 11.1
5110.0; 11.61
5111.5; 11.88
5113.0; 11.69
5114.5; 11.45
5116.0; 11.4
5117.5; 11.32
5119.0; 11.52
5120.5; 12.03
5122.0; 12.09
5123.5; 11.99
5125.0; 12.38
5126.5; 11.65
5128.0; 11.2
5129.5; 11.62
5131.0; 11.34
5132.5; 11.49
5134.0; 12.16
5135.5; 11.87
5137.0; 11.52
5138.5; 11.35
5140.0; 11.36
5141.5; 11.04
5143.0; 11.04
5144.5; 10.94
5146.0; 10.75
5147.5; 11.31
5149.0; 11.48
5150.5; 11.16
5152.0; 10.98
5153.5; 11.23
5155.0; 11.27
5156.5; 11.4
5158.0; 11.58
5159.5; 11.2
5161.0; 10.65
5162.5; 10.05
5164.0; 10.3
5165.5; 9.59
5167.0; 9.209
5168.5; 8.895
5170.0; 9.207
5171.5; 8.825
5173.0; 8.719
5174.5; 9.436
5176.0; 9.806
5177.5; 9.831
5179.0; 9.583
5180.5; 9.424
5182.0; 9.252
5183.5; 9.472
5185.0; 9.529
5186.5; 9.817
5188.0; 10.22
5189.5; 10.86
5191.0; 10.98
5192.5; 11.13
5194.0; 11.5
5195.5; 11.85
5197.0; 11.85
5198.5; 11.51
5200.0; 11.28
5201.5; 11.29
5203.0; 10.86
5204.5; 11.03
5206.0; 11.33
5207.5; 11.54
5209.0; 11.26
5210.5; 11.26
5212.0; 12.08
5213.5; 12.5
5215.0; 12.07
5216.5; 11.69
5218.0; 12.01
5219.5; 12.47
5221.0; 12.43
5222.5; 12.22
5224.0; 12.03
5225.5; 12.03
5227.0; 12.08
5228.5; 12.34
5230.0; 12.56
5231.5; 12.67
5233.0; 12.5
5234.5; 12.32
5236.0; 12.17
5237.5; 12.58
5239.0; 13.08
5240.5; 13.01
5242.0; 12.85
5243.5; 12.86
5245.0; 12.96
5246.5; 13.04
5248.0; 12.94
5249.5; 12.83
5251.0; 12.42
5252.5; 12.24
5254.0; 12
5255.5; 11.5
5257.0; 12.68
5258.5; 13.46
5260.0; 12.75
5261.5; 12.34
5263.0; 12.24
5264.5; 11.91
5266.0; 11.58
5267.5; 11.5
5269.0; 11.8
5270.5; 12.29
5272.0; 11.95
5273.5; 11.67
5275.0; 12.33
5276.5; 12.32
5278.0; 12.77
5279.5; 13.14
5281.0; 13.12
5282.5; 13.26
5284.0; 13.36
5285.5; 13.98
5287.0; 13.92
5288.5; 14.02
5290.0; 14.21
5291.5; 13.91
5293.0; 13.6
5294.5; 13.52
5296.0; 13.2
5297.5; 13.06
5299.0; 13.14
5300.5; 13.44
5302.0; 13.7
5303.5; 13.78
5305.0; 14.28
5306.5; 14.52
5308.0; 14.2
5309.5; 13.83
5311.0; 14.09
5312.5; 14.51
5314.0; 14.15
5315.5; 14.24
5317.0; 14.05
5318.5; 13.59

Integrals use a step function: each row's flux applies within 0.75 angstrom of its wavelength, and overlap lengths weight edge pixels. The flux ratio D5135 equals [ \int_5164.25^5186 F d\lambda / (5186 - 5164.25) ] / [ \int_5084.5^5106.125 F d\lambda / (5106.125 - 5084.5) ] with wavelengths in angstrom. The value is 0.80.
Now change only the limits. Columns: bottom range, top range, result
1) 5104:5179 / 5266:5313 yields 1.21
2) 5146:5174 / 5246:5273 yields 1.18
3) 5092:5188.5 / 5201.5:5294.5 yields 1.14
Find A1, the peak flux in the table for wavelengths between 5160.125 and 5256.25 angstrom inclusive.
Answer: 13.08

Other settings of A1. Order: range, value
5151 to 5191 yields 11.58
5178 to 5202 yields 11.85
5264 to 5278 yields 12.77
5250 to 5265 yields 13.46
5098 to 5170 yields 12.38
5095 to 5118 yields 12.08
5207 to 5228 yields 12.5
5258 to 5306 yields 14.28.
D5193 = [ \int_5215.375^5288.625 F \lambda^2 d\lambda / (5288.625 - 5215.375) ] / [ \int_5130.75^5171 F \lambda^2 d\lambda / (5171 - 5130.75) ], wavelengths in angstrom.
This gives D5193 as 1.2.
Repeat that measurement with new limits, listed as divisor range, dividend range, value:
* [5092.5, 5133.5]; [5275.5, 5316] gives 1.26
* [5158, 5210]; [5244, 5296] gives 1.27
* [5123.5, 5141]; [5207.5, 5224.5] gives 1.06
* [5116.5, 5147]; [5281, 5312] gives 1.27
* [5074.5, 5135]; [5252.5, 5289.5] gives 1.15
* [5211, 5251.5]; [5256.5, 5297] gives 1.05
